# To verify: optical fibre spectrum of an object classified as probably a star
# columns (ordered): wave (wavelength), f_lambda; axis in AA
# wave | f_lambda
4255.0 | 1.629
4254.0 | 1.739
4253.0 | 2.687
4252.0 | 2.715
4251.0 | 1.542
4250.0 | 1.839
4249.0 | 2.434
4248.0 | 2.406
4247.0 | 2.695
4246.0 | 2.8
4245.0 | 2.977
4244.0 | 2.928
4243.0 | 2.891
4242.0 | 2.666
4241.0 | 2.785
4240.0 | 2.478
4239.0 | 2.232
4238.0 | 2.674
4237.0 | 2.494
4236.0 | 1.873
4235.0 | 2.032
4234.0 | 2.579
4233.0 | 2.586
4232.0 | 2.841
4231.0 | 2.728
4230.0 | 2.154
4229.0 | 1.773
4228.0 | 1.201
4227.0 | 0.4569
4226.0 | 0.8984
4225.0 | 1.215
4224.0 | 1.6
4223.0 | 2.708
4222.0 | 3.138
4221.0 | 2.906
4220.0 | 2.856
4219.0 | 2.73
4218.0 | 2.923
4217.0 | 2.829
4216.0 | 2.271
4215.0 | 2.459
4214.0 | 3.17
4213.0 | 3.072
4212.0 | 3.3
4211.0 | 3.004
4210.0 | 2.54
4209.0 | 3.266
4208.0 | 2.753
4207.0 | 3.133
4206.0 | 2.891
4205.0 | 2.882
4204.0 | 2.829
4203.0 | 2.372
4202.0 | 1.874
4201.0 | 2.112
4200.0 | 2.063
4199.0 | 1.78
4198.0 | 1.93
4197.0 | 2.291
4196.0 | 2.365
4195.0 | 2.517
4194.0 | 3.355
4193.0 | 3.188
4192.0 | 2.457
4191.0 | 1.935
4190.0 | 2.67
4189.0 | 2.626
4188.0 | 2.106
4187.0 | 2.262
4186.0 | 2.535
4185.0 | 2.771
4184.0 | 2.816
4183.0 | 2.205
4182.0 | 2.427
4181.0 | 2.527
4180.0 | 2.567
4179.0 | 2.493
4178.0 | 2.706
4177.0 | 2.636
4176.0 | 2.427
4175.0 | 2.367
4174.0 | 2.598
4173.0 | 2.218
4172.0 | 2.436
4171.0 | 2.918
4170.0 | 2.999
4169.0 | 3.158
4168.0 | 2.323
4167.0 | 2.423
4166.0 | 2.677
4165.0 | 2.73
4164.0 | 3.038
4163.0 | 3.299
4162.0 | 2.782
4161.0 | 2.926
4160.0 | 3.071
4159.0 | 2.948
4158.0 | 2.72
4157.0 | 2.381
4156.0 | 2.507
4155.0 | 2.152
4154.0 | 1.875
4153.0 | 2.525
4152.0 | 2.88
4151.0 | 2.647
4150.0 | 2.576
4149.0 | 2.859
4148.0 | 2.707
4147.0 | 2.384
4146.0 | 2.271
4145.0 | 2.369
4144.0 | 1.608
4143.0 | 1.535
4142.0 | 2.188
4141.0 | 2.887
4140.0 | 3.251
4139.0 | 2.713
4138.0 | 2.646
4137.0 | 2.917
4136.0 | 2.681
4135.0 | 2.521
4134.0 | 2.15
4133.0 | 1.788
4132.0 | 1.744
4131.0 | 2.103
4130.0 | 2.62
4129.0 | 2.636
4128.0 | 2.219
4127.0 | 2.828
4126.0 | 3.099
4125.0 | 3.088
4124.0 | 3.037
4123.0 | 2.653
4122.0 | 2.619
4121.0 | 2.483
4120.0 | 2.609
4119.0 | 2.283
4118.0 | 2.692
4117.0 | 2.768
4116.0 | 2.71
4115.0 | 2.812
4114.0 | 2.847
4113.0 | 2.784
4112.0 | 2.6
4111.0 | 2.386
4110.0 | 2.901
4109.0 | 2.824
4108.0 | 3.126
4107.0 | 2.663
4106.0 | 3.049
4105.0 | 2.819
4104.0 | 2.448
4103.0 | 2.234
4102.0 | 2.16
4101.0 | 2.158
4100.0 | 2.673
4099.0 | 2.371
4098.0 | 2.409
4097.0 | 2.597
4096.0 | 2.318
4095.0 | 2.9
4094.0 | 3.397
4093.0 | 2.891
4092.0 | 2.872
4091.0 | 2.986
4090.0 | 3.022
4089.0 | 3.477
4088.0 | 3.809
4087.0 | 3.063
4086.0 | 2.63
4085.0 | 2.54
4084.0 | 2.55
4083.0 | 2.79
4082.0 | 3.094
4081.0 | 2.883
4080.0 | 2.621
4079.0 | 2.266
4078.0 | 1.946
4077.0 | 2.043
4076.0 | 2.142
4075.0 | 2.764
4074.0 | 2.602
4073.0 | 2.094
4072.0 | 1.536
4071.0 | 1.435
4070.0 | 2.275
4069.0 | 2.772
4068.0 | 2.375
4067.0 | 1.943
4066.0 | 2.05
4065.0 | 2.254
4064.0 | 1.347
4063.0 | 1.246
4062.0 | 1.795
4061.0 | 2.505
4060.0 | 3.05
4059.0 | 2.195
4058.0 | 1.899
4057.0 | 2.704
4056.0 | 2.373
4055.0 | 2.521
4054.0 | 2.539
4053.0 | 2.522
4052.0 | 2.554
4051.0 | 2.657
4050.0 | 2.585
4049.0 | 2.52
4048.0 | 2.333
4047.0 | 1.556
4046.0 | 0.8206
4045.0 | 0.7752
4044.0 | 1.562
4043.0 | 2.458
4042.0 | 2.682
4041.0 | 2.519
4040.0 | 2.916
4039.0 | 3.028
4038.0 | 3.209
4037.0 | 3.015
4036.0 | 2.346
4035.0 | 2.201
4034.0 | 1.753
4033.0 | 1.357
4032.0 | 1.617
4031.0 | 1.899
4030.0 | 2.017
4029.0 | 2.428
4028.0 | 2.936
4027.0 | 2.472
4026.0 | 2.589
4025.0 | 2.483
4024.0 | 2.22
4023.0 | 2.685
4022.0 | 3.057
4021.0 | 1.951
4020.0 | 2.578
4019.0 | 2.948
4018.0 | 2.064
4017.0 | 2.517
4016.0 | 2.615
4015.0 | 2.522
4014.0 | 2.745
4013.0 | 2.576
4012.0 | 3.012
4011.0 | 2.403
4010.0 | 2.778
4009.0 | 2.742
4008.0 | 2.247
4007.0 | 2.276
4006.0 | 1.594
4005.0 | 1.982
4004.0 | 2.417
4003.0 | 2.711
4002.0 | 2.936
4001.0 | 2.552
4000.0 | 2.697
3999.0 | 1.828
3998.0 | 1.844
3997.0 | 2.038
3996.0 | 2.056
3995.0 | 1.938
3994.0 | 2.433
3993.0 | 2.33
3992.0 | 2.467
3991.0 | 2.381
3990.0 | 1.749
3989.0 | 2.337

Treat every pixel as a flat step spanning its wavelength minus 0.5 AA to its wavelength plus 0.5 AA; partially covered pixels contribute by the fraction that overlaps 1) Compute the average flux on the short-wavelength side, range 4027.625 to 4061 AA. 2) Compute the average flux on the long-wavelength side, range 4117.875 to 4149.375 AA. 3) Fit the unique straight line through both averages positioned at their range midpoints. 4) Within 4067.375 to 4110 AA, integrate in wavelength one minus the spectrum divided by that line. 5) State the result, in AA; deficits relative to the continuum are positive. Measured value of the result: -3.8 AA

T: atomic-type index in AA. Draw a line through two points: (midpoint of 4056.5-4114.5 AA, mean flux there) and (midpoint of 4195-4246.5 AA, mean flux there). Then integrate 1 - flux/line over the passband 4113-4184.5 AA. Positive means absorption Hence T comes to -2.7 AA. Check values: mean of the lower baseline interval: 2.52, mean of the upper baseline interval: 2.46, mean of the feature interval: 2.58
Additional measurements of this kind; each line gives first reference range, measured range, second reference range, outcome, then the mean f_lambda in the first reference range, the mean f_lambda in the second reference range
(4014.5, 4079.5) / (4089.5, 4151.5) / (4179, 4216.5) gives -4.7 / 2.27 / 2.58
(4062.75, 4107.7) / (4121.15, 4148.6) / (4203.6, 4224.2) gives 1.5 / 2.51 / 2.84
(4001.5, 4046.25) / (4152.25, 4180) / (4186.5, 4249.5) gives -2.2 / 2.38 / 2.48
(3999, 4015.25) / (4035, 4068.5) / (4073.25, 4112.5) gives 4.2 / 2.49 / 2.69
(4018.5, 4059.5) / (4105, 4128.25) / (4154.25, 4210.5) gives -2.7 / 2.33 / 2.59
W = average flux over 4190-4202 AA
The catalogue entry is 2.36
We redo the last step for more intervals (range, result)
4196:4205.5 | 2.24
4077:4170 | 2.64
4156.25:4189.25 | 2.64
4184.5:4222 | 2.63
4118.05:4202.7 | 2.53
